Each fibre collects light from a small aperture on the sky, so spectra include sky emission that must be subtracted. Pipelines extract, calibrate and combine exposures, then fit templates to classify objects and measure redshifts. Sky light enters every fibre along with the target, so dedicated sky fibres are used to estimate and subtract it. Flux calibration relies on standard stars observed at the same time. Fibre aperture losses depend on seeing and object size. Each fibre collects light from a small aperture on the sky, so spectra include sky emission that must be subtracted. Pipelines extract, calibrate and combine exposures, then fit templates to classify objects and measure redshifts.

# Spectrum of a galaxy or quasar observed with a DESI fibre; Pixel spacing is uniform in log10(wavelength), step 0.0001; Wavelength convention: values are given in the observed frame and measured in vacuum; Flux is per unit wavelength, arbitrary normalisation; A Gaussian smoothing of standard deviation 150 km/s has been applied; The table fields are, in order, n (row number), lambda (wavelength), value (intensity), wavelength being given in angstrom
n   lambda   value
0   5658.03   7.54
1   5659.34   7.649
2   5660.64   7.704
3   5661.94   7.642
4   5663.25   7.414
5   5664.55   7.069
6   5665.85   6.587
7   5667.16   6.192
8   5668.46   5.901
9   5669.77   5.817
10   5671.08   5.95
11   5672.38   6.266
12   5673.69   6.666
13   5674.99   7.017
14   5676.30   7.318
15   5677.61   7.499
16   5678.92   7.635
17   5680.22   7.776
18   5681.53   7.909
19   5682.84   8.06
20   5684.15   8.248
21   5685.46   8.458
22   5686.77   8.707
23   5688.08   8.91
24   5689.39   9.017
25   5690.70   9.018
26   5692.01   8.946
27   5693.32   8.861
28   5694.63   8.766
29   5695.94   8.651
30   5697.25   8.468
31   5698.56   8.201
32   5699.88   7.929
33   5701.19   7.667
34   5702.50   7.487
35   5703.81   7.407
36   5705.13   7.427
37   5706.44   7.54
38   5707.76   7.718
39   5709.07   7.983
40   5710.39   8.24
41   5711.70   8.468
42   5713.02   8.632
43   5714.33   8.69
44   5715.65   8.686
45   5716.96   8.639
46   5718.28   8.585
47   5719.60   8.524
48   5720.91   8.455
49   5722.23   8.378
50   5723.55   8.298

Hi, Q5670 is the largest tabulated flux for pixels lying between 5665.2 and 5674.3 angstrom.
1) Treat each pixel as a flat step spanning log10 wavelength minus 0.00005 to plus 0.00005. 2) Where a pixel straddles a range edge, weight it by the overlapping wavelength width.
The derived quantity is 6.666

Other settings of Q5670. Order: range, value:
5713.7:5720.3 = 8.69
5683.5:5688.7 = 8.91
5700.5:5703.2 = 7.667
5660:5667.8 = 7.704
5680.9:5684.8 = 8.248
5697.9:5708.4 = 8.201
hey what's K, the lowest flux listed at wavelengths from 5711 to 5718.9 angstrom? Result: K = 8.468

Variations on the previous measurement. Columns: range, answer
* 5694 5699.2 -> 8.201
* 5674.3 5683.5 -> 7.017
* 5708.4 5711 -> 7.983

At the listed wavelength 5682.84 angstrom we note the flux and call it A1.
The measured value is 8.06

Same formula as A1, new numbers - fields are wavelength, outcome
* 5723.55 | 8.298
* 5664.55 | 7.069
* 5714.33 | 8.69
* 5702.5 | 7.487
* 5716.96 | 8.639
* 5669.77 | 5.817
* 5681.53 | 7.909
